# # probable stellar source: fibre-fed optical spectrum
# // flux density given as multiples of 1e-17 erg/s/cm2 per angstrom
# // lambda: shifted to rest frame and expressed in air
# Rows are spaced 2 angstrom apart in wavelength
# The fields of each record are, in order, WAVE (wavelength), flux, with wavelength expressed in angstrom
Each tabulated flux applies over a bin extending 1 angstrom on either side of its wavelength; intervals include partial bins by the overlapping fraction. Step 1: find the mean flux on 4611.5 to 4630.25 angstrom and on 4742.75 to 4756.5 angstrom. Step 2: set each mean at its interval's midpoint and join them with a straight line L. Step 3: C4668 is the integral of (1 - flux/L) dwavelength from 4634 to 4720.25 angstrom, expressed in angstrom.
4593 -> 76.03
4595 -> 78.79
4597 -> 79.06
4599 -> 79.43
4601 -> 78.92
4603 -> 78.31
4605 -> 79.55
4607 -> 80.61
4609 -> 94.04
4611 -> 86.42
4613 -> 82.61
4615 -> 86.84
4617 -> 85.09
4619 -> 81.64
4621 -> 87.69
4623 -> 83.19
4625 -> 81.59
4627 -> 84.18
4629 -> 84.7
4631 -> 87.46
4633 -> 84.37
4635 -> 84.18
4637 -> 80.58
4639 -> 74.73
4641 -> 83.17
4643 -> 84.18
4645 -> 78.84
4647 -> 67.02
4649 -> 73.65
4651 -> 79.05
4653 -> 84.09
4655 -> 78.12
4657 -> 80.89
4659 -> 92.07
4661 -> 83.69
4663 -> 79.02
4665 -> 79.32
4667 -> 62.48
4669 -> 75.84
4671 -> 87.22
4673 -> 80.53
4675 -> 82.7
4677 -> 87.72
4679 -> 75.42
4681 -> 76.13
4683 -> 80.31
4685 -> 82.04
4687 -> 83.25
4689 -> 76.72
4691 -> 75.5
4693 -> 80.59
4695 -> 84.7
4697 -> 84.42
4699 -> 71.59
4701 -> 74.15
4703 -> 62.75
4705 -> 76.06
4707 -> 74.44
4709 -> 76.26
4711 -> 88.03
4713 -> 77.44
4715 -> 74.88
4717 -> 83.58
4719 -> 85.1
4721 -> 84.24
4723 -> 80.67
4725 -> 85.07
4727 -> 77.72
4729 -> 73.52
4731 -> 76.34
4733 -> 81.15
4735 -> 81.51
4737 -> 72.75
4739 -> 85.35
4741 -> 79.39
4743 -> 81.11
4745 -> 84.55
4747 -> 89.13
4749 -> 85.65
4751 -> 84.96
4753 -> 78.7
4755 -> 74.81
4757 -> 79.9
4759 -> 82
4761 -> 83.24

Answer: 4.6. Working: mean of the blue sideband 84.3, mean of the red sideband 82.7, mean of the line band 79.1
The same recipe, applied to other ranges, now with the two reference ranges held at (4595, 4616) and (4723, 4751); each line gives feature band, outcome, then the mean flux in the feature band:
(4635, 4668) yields 1.2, 79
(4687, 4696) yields 0.2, 79.8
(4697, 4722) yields 1.2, 77.7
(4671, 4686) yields 0.1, 81.1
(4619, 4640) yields -0.3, 83.2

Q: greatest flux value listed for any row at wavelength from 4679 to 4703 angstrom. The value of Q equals 84.7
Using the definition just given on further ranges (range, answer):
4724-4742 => 85.35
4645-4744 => 92.07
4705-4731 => 88.03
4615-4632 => 87.69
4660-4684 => 87.72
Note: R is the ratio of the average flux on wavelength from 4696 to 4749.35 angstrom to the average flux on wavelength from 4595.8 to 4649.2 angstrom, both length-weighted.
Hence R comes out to 0.97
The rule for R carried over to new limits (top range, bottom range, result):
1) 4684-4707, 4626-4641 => 0.93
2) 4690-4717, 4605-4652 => 0.94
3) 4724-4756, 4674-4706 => 1.03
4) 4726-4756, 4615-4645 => 0.97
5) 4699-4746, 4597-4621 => 0.95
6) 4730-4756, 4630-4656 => 1.02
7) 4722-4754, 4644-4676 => 1.03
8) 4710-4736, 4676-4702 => 1.02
